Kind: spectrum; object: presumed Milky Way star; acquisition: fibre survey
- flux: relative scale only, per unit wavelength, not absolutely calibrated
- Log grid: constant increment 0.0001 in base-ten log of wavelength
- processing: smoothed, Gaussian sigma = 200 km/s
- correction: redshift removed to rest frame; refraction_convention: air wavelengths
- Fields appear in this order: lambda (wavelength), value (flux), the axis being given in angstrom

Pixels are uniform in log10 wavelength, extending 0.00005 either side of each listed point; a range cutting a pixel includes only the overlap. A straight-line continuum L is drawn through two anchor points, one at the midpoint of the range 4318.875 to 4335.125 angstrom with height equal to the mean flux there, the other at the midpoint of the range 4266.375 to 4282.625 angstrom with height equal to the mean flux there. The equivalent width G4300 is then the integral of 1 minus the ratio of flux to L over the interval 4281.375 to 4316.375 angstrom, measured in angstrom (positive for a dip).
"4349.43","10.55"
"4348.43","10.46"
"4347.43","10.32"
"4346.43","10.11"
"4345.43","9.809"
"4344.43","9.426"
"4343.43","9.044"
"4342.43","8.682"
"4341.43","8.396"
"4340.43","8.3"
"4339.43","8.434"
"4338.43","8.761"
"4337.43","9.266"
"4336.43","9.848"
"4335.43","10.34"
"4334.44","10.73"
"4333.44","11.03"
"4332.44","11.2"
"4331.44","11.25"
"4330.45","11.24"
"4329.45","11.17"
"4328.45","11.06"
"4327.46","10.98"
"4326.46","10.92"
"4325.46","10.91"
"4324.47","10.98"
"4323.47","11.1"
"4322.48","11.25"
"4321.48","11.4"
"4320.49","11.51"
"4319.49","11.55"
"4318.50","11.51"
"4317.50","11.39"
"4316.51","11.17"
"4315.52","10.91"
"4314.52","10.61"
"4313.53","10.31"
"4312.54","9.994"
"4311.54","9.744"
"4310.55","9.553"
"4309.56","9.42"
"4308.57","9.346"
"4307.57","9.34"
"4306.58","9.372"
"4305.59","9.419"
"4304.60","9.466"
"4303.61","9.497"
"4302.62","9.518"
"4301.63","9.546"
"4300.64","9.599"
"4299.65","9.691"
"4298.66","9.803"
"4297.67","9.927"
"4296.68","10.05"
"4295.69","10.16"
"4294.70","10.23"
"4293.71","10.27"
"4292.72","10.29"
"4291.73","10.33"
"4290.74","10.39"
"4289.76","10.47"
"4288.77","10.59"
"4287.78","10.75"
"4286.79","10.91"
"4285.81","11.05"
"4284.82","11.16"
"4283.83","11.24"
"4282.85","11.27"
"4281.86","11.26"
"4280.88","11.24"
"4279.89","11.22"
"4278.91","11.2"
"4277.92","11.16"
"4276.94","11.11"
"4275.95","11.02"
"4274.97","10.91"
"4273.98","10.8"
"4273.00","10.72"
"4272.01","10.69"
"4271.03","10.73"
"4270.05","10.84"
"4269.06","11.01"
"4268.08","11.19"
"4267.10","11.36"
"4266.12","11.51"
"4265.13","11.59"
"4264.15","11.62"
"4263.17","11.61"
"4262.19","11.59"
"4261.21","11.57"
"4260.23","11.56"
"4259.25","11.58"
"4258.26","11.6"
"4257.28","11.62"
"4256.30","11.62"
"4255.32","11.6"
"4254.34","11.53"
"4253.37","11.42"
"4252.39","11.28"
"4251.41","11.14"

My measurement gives 2.9 angstrom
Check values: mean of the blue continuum 11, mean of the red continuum 11.1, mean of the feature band 10.2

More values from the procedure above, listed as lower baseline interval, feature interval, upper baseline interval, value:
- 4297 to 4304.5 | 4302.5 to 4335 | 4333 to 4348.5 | -3.3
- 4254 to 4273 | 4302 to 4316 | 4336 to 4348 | 0.5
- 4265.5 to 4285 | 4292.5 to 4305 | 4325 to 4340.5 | 1.1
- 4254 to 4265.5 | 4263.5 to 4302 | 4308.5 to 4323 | 1.6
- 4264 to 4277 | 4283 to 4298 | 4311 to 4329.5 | 0.6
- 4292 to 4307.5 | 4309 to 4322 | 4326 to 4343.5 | -1.0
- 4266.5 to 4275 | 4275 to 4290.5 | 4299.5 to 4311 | -0.9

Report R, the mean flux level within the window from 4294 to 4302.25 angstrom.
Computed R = 9.88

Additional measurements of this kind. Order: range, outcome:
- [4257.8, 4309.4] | 10.6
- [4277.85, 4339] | 10.5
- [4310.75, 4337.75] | 10.9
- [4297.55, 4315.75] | 9.72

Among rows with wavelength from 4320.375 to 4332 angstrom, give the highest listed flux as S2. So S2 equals 11.51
